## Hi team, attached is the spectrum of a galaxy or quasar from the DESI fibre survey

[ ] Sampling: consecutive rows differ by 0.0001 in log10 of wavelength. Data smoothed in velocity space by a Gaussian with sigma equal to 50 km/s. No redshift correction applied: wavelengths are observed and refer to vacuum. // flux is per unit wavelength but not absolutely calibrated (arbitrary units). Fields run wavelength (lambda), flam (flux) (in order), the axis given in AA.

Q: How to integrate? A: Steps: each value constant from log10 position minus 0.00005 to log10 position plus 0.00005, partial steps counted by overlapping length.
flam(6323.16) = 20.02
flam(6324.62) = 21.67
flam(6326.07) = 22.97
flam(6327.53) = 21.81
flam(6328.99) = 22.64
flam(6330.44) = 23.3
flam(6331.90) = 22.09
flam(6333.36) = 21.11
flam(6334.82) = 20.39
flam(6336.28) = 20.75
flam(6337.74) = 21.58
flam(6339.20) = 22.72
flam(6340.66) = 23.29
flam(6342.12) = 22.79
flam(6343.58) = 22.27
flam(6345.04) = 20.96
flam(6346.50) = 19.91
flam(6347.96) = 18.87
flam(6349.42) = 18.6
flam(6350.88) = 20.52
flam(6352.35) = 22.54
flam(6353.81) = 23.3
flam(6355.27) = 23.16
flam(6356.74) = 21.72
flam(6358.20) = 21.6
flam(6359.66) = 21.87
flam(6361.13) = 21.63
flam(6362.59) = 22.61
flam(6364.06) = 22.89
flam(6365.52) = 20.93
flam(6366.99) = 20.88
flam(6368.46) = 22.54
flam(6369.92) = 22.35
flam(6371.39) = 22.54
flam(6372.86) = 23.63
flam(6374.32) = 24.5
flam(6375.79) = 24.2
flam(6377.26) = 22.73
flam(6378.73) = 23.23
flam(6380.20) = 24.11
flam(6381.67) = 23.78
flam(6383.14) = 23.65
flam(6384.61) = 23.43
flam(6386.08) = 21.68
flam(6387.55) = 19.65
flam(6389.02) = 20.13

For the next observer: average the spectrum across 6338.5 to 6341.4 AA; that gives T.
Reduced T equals 23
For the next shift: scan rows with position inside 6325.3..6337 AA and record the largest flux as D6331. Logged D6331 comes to 23.3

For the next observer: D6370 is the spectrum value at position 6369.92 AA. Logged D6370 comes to 22.35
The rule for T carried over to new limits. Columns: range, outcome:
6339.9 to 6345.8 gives 22.3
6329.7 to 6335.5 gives 21.7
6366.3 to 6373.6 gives 22.4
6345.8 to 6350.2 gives 19.2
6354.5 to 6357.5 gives 22.4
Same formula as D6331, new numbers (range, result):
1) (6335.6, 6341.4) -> 23.29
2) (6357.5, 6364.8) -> 22.89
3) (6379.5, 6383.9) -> 24.11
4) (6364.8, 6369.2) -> 22.54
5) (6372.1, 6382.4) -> 24.5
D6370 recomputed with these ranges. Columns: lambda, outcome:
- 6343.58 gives 22.27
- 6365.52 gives 20.93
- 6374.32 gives 24.5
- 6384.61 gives 23.43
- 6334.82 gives 20.39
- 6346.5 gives 19.91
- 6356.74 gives 21.72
